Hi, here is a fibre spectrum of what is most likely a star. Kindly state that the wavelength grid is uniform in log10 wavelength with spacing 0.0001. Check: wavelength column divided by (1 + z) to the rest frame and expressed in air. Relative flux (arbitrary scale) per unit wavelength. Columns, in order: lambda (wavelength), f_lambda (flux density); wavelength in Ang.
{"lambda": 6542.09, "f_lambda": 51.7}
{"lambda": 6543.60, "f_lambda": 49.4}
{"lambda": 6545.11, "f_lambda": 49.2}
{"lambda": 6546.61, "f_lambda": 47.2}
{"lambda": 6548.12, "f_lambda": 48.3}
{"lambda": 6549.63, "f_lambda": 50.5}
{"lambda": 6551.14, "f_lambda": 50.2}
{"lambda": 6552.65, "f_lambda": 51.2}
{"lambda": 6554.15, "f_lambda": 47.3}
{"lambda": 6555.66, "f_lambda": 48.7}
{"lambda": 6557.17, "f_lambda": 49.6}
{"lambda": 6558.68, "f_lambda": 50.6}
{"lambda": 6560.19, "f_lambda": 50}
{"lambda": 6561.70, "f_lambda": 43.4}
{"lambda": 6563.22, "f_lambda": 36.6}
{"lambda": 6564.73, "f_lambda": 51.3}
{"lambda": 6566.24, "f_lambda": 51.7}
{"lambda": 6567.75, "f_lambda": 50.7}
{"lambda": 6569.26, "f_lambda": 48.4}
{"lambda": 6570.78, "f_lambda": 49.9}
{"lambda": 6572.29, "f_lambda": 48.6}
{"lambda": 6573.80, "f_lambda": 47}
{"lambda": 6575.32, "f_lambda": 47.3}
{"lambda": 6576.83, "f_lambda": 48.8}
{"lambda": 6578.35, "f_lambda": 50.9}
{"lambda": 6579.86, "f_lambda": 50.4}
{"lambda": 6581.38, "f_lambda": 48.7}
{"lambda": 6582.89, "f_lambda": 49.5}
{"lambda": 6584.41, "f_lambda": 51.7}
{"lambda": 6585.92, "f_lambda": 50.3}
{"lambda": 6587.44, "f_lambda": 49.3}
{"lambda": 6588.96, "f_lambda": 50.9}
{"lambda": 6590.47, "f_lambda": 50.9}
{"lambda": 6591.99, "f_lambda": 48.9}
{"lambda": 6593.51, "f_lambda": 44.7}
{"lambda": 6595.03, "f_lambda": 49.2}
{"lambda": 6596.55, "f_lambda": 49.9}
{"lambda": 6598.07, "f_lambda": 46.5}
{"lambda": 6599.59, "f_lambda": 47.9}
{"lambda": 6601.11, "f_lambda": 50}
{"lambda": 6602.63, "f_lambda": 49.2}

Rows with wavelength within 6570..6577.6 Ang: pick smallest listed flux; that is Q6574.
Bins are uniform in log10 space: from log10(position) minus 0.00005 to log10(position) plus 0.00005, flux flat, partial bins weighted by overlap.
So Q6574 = 47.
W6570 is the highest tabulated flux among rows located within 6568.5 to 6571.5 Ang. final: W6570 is 49.9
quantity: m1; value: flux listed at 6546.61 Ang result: 47.2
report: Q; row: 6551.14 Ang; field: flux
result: 50.2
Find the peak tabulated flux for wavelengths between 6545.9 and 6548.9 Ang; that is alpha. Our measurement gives 48.3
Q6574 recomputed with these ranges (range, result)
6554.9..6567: 36.6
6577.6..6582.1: 48.7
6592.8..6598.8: 44.7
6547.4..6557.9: 47.3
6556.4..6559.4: 49.6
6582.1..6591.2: 49.3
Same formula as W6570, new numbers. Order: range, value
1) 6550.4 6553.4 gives 51.2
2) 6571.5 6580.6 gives 50.9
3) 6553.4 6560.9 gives 50.6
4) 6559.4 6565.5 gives 51.3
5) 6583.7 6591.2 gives 51.7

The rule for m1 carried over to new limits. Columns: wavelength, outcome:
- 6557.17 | 49.6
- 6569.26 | 48.4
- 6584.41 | 51.7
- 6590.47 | 50.9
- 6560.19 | 50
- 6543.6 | 49.4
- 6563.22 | 36.6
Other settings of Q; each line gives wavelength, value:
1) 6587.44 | 49.3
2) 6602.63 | 49.2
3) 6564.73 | 51.3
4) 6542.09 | 51.7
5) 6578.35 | 50.9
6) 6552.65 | 51.2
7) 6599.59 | 47.9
